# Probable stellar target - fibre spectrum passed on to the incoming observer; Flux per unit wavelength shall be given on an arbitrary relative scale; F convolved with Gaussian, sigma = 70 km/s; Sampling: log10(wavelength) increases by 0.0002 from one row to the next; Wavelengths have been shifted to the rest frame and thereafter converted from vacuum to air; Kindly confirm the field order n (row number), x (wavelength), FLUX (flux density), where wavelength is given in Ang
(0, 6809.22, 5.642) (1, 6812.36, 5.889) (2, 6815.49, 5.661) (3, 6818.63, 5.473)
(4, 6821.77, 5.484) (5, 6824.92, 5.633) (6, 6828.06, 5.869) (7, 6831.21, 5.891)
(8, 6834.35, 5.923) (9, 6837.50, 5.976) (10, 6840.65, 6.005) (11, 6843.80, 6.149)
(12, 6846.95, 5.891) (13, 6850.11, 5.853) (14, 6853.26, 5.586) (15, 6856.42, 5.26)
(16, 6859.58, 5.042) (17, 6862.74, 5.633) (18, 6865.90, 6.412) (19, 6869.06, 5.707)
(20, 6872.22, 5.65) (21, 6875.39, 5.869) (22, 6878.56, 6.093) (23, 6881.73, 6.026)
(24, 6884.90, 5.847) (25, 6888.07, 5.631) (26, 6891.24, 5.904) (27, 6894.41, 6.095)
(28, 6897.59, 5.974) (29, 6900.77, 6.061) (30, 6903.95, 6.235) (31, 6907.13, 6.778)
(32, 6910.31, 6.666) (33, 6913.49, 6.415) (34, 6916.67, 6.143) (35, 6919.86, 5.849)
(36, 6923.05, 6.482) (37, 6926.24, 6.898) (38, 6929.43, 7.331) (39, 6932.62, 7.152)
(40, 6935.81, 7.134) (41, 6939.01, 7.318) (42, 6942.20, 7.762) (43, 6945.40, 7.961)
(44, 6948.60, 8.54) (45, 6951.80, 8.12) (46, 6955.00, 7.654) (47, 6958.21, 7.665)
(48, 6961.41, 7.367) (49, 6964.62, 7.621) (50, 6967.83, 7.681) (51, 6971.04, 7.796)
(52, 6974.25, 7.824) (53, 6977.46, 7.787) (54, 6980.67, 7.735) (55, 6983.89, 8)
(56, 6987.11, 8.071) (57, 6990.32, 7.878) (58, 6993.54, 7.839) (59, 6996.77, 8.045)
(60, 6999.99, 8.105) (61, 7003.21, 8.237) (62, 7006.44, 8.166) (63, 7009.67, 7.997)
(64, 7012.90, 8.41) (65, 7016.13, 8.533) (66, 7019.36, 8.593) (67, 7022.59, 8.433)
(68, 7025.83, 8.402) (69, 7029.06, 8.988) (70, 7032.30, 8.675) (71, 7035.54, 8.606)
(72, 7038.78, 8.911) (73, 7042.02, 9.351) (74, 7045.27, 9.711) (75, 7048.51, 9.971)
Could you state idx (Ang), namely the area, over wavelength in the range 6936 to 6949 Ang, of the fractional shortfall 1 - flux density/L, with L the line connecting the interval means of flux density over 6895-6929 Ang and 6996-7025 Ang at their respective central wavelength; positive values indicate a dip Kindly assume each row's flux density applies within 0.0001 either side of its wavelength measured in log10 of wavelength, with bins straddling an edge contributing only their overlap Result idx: -1.5 Ang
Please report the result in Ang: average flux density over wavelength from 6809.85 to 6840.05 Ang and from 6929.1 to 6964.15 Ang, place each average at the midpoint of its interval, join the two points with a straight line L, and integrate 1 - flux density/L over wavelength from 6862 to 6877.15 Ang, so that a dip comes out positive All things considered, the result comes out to 1.36 Ang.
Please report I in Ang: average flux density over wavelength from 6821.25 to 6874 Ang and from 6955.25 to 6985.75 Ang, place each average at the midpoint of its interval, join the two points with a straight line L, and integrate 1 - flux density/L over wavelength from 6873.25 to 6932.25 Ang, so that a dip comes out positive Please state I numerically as 3.49 Ang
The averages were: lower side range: 5.77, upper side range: 7.72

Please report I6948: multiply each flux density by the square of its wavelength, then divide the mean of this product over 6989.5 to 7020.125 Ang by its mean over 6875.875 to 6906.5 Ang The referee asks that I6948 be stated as 1.4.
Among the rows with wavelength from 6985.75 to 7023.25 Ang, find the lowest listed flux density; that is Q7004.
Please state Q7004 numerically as 7.839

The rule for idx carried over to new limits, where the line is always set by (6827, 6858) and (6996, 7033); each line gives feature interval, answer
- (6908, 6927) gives 1.5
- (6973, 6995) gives 0.2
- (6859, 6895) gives 2.9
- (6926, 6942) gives -0.1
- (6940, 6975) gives -1.3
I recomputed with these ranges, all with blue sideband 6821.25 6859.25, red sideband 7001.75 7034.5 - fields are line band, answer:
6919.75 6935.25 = 0.5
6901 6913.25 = 0.5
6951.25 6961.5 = -0.3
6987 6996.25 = 0.1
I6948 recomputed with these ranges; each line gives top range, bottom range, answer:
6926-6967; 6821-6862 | 1.37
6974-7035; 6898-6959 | 1.19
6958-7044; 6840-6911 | 1.44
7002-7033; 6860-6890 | 1.50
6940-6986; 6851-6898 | 1.39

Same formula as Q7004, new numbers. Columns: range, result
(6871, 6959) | 5.631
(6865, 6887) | 5.65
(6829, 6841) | 5.891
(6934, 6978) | 7.134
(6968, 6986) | 7.735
